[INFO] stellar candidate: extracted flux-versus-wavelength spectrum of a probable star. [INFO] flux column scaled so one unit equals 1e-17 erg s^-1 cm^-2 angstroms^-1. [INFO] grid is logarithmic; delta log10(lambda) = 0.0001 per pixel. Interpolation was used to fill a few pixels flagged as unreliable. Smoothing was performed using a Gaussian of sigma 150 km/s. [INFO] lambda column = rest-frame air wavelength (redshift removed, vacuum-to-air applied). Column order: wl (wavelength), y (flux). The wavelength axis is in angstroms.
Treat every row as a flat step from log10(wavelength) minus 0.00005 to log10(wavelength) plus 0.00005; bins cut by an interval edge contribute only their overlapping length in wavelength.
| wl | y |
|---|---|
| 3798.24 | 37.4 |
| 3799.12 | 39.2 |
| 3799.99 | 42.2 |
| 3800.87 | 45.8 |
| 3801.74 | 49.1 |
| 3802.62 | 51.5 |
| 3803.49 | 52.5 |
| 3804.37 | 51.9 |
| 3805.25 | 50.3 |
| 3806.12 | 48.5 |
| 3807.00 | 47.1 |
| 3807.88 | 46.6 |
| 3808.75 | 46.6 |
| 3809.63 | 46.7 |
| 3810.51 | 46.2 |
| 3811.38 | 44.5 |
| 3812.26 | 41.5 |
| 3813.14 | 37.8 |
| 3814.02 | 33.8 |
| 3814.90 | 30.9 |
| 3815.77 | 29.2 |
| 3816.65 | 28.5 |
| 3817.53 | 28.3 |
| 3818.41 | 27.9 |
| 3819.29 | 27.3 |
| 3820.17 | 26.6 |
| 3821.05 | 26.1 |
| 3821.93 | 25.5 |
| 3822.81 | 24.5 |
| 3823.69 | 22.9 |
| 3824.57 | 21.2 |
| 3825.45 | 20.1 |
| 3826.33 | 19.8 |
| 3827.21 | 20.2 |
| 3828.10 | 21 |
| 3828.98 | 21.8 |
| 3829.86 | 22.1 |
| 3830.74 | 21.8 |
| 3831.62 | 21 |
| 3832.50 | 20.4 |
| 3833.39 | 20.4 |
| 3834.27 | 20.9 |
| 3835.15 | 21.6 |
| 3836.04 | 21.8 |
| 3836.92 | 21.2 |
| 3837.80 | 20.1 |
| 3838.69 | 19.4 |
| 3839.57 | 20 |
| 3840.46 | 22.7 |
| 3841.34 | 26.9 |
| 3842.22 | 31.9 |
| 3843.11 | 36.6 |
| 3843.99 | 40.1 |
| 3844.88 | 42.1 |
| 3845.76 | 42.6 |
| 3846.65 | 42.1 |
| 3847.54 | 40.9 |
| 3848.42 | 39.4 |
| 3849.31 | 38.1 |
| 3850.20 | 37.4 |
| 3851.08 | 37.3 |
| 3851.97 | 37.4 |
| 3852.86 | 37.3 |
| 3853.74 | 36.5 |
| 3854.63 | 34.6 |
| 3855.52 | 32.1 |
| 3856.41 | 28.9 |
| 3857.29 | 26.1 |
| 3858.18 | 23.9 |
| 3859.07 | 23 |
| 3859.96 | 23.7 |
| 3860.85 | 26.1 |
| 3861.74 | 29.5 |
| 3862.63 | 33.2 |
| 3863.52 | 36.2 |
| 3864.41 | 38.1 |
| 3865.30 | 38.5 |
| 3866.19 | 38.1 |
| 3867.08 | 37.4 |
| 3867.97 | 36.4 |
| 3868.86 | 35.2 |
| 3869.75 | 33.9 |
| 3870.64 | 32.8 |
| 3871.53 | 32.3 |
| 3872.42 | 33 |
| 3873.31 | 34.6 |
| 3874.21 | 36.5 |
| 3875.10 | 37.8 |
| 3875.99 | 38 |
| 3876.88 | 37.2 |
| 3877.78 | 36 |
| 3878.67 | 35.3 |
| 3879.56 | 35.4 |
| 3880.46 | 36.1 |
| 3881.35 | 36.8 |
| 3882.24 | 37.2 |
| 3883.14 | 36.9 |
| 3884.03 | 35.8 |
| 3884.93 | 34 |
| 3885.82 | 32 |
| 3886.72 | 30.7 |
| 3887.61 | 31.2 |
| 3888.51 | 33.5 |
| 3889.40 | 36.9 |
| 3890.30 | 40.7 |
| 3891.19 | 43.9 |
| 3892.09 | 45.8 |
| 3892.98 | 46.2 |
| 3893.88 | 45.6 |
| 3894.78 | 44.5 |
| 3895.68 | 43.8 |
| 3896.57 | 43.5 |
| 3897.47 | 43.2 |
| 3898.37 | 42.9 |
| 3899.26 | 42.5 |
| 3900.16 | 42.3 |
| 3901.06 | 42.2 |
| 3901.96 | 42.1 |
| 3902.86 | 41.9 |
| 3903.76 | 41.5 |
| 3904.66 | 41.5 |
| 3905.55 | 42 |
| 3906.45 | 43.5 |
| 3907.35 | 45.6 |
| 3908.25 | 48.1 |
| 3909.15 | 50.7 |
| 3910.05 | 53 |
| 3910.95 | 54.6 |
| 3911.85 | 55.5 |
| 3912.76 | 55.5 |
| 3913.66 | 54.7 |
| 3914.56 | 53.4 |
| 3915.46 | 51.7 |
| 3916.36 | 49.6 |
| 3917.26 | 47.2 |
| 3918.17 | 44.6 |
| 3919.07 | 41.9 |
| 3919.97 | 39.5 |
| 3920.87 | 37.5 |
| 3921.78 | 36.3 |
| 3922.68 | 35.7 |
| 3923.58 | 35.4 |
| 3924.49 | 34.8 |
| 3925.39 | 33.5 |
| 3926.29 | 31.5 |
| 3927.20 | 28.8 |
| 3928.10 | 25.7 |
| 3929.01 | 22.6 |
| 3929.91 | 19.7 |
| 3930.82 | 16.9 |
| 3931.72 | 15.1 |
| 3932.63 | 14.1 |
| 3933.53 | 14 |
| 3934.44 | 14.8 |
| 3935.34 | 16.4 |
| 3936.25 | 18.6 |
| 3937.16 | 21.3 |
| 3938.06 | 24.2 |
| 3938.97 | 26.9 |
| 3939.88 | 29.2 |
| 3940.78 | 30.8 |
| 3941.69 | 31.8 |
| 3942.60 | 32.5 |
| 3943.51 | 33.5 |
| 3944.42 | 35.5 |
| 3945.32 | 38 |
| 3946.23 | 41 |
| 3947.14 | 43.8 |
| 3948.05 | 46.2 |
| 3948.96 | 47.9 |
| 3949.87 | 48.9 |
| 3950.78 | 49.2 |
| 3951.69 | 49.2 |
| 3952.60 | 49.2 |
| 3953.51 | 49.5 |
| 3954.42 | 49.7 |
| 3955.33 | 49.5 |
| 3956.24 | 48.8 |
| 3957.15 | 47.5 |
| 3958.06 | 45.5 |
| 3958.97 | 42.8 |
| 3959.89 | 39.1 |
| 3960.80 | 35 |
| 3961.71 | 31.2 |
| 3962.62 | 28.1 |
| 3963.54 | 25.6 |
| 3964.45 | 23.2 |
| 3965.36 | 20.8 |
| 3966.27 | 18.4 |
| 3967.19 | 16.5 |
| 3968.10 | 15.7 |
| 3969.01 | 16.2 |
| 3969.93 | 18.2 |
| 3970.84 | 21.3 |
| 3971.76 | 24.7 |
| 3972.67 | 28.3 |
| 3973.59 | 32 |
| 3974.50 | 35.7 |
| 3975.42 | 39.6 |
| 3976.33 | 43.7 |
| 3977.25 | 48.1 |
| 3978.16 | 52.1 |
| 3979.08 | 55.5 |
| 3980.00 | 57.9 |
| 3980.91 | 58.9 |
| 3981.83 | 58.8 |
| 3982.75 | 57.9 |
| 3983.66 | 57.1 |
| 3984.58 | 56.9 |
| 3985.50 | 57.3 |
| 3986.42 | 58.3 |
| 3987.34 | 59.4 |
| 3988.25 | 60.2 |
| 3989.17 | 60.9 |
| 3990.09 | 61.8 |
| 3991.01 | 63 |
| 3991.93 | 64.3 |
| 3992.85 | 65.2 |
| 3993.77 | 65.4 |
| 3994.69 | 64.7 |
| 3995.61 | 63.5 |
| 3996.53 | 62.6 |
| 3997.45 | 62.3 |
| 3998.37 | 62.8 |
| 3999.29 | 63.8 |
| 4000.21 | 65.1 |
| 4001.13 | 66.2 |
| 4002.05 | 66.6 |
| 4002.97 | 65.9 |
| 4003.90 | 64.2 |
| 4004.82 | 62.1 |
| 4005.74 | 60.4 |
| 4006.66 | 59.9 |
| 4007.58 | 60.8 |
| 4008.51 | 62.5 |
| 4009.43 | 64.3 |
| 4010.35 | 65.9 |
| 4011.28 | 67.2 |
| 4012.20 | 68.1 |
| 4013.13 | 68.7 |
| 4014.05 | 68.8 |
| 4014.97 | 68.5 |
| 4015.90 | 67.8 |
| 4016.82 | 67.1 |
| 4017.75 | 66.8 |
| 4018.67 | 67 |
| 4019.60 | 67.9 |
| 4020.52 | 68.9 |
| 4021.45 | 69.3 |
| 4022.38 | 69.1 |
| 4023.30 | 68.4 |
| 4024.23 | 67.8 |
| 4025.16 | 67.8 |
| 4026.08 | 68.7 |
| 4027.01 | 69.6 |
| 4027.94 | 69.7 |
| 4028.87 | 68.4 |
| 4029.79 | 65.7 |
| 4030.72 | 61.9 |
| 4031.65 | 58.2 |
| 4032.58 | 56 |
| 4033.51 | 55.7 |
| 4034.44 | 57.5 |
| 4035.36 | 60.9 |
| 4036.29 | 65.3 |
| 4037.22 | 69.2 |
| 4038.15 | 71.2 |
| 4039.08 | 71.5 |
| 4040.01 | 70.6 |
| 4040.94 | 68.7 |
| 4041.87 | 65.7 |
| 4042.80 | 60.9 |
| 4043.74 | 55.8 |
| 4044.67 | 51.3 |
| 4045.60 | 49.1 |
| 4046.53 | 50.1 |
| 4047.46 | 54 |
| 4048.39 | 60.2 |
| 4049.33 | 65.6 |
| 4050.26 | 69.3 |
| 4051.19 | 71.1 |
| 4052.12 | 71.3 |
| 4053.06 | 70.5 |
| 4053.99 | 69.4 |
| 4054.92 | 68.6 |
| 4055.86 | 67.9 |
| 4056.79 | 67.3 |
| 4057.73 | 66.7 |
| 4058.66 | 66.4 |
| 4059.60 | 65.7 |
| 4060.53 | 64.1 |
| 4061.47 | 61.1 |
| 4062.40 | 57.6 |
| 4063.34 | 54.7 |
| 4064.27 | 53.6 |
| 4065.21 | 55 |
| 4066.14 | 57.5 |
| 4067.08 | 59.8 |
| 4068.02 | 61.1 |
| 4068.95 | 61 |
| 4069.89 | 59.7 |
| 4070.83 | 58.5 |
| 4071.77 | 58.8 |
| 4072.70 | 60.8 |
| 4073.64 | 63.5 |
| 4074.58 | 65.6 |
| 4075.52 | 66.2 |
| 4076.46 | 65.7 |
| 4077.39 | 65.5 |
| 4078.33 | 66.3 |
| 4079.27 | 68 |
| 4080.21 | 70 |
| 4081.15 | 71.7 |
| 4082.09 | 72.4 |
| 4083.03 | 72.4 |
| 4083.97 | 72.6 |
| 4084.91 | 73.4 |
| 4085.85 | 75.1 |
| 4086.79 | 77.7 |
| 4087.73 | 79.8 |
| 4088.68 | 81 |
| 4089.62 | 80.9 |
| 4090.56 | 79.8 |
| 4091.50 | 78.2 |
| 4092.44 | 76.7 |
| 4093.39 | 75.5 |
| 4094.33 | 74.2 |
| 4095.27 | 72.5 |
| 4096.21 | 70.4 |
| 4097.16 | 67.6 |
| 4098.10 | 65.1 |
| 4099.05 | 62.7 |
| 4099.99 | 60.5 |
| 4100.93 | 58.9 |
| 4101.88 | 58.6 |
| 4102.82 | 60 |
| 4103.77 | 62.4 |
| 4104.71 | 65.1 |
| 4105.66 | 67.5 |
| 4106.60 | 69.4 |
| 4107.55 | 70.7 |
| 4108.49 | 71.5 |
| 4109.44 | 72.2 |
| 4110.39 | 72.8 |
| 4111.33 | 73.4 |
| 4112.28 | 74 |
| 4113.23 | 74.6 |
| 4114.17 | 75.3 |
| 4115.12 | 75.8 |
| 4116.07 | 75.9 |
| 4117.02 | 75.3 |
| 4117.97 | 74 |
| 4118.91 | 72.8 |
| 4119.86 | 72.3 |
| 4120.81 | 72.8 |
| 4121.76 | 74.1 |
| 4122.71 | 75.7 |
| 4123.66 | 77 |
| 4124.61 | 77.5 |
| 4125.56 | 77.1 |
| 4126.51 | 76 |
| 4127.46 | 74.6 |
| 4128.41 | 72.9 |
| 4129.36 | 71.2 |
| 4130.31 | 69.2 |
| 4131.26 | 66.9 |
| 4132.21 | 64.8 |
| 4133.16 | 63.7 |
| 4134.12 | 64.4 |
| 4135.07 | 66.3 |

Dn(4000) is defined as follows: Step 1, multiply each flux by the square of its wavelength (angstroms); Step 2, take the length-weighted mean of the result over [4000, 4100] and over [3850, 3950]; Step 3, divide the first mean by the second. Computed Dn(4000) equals 1.96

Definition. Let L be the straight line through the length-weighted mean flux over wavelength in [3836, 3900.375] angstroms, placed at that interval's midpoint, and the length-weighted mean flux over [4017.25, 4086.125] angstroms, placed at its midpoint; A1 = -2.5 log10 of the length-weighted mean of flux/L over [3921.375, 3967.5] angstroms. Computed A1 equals 0.41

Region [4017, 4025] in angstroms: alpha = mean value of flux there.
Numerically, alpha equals 68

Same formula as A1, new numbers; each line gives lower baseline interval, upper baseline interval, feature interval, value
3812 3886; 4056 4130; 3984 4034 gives -0.155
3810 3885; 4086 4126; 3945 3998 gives 0.127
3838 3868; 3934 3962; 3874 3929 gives -0.153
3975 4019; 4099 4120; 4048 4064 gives 0.002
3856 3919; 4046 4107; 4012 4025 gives -0.171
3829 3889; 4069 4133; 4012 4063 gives -0.083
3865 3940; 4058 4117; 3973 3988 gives -0.035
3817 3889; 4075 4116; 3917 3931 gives 0.258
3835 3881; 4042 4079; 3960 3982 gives 0.429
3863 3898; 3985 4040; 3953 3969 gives 0.495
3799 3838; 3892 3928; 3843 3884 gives 0.078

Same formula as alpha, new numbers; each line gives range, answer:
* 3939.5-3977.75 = 35.8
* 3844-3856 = 38.3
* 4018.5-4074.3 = 63.5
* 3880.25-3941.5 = 37.2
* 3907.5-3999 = 41.2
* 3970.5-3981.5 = 41.9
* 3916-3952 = 32.5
